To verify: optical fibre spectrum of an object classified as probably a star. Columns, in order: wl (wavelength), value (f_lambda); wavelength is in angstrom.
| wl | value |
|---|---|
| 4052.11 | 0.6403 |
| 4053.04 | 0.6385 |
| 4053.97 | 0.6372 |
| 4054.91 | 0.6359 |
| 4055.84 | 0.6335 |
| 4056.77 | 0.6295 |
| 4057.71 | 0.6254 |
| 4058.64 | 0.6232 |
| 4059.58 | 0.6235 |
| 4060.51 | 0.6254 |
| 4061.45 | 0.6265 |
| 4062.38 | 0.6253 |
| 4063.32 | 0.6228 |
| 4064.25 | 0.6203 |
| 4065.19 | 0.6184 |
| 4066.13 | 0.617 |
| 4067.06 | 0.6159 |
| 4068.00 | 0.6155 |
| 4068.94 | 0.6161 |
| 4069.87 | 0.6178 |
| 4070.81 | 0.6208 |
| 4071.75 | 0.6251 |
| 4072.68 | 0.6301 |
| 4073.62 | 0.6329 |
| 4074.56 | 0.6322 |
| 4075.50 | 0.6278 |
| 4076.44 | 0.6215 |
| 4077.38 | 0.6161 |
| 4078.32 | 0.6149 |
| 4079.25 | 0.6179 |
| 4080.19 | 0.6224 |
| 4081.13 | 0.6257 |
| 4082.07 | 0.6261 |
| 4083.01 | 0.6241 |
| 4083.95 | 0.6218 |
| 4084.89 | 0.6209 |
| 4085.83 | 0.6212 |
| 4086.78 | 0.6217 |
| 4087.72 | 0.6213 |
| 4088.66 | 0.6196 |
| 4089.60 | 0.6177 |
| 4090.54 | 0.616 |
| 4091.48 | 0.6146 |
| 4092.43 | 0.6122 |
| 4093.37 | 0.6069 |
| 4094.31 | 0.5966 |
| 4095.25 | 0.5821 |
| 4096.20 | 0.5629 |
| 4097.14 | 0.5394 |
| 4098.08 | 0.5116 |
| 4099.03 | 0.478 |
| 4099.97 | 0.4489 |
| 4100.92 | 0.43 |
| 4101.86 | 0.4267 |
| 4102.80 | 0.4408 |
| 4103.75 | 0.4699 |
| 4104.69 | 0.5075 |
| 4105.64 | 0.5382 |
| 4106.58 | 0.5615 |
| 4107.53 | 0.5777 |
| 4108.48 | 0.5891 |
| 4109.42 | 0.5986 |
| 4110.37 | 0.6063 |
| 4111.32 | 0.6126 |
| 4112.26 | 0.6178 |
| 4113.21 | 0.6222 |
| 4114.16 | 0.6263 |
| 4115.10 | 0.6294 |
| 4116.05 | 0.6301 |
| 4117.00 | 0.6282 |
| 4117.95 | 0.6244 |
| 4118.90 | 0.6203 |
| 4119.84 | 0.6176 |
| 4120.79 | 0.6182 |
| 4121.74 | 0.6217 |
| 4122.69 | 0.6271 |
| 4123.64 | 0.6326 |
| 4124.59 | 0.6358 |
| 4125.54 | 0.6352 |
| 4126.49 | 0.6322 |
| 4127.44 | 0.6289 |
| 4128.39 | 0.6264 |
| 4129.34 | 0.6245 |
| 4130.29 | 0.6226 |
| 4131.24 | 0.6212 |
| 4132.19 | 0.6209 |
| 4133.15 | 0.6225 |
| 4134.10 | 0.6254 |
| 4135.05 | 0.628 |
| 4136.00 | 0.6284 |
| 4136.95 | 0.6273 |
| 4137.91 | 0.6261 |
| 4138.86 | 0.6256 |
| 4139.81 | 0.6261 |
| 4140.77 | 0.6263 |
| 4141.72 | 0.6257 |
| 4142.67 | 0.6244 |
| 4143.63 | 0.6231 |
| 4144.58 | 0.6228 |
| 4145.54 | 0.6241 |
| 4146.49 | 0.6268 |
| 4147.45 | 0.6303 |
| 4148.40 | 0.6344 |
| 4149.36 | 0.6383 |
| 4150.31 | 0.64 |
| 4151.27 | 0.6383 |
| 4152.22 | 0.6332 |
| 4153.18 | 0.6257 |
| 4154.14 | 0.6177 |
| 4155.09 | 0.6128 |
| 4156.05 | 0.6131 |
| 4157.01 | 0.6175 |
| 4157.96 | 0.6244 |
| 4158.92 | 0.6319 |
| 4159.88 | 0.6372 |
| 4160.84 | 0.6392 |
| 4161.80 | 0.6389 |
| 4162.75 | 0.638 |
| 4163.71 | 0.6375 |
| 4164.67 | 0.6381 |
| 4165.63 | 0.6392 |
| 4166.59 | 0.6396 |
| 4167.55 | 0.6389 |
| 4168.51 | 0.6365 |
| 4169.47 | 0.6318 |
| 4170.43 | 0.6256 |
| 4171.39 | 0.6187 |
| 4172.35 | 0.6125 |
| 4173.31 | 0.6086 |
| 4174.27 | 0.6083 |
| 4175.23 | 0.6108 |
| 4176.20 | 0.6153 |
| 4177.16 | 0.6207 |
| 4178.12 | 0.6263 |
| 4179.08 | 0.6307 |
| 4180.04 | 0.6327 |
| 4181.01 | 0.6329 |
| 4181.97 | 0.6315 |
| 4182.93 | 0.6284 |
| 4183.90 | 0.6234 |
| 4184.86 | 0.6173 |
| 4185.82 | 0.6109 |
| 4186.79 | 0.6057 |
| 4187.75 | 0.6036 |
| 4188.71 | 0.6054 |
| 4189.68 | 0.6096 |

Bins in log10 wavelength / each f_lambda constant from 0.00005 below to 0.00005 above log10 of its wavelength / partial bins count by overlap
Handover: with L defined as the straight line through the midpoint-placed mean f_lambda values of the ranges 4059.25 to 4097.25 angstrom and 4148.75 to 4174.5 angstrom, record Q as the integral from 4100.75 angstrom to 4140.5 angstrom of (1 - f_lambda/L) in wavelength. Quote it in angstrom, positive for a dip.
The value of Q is 1.5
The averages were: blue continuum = 0.617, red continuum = 0.629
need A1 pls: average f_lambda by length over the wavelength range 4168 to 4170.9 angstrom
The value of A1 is 0.631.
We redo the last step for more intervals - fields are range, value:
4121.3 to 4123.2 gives 0.624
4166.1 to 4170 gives 0.636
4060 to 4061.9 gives 0.626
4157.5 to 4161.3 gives 0.632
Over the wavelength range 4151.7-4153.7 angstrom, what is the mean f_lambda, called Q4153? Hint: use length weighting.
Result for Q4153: 0.629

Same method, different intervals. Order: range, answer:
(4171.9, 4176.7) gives 0.611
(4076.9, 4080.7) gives 0.619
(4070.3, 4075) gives 0.628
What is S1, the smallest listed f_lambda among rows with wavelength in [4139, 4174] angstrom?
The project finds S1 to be 0.6086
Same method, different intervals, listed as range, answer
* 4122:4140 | 0.6209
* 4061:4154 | 0.4267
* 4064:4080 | 0.6149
